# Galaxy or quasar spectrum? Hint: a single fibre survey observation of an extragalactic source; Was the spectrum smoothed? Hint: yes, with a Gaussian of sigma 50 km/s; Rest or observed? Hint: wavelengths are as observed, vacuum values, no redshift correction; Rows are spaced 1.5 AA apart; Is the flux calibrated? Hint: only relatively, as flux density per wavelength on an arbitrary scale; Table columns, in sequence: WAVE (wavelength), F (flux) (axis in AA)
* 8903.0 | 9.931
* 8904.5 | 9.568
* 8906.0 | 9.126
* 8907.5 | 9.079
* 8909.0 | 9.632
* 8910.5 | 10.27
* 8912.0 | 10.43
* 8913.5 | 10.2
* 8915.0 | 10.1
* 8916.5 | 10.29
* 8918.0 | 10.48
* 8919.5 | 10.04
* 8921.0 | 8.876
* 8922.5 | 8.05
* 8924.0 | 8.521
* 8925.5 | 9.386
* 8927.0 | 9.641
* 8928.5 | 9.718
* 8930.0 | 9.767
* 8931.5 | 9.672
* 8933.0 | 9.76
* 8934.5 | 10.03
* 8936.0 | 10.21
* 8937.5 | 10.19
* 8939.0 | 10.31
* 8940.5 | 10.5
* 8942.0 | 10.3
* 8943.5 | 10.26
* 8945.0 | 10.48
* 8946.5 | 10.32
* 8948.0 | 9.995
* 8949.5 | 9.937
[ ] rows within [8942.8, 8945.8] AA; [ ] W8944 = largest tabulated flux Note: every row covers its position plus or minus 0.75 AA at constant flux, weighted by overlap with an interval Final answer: 10.48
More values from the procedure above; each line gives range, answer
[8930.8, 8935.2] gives 10.03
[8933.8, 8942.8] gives 10.5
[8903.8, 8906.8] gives 9.568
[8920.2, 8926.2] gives 9.386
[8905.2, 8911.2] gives 10.27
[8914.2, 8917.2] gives 10.29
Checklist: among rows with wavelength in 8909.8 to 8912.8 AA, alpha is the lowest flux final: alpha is 10.27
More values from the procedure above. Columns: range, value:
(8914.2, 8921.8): 8.876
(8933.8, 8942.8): 10.03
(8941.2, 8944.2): 10.26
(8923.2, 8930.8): 8.521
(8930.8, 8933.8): 9.672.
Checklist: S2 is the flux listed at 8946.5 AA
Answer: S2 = 10.32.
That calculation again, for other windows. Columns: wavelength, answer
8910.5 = 10.27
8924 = 8.521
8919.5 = 10.04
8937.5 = 10.19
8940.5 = 10.5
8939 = 10.31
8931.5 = 9.672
